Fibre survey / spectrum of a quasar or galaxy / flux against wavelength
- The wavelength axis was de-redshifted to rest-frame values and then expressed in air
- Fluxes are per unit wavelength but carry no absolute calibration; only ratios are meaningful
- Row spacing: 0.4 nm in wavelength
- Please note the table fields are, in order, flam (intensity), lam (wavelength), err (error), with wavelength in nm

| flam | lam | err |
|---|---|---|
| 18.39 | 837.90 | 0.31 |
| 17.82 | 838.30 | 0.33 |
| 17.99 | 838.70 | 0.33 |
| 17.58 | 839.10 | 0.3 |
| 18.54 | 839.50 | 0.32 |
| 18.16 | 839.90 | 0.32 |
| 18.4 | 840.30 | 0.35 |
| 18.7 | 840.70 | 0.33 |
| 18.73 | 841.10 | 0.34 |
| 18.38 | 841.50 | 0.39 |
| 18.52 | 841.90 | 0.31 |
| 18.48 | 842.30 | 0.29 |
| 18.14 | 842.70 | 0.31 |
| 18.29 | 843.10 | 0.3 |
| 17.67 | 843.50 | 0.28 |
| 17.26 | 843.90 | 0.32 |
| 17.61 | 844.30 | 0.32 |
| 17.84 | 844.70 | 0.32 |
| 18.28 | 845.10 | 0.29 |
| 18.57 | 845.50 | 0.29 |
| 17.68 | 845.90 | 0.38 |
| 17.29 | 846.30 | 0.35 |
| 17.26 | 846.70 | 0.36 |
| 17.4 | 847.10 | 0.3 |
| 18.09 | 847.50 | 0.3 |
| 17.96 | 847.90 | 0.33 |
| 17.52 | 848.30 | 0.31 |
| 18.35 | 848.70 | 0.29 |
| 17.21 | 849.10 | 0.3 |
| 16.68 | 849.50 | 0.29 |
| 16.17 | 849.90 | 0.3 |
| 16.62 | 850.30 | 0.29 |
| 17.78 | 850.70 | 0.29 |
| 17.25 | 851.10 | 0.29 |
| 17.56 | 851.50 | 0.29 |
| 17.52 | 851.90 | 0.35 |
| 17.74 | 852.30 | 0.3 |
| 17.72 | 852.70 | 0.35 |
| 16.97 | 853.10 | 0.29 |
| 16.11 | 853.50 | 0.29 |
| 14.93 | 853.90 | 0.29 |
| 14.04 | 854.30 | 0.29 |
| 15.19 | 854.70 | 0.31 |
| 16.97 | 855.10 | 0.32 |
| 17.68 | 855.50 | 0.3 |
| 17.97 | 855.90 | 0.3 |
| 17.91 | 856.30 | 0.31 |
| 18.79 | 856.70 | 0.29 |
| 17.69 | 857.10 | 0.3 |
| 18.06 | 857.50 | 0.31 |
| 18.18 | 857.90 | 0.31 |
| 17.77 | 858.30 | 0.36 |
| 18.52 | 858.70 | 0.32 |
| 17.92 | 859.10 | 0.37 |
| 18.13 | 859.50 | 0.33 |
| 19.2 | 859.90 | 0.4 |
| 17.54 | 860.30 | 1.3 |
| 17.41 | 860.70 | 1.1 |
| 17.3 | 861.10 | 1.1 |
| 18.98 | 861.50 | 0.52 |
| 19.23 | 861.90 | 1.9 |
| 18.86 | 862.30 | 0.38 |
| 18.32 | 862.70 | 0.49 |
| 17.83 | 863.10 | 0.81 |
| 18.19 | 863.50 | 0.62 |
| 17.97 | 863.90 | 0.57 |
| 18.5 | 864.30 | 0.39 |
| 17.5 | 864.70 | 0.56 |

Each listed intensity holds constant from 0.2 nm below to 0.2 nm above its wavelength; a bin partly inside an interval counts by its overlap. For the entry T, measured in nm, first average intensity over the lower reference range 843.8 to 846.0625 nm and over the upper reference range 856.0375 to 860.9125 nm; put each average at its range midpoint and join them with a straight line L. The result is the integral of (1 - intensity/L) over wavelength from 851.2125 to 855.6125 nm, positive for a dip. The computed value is 0.35 nm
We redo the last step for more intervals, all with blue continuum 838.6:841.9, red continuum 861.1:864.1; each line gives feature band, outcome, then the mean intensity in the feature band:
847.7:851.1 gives 0.200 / 17.3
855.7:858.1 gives 0.037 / 18.1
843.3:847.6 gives 0.149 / 17.7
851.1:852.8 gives 0.073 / 17.6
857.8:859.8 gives 0.026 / 18.2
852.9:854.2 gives 0.178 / 15.9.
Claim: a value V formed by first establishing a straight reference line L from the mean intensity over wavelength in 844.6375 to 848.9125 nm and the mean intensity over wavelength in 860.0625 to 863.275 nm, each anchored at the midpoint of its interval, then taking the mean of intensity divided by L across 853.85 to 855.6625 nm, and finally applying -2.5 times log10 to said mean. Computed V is 0.14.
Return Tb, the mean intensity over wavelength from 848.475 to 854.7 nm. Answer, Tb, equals 16.8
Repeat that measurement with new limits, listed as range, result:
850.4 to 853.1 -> 17.5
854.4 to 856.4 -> 17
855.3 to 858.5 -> 18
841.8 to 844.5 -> 18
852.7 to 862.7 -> 17.6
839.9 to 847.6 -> 18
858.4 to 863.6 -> 18.3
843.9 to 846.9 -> 17.8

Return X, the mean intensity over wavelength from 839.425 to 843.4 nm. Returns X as 18.4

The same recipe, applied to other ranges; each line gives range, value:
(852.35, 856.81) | 16.7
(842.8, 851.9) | 17.6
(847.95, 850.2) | 17.2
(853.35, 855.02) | 15.2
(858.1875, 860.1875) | 18.3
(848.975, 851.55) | 17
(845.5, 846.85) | 17.6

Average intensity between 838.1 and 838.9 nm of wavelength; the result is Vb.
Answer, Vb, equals 17.9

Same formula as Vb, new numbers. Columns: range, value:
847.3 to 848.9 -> 18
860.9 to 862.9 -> 18.5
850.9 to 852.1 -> 17.4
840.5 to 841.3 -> 18.7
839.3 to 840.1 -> 18.4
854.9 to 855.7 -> 17.3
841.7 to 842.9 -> 18.4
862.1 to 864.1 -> 18.2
